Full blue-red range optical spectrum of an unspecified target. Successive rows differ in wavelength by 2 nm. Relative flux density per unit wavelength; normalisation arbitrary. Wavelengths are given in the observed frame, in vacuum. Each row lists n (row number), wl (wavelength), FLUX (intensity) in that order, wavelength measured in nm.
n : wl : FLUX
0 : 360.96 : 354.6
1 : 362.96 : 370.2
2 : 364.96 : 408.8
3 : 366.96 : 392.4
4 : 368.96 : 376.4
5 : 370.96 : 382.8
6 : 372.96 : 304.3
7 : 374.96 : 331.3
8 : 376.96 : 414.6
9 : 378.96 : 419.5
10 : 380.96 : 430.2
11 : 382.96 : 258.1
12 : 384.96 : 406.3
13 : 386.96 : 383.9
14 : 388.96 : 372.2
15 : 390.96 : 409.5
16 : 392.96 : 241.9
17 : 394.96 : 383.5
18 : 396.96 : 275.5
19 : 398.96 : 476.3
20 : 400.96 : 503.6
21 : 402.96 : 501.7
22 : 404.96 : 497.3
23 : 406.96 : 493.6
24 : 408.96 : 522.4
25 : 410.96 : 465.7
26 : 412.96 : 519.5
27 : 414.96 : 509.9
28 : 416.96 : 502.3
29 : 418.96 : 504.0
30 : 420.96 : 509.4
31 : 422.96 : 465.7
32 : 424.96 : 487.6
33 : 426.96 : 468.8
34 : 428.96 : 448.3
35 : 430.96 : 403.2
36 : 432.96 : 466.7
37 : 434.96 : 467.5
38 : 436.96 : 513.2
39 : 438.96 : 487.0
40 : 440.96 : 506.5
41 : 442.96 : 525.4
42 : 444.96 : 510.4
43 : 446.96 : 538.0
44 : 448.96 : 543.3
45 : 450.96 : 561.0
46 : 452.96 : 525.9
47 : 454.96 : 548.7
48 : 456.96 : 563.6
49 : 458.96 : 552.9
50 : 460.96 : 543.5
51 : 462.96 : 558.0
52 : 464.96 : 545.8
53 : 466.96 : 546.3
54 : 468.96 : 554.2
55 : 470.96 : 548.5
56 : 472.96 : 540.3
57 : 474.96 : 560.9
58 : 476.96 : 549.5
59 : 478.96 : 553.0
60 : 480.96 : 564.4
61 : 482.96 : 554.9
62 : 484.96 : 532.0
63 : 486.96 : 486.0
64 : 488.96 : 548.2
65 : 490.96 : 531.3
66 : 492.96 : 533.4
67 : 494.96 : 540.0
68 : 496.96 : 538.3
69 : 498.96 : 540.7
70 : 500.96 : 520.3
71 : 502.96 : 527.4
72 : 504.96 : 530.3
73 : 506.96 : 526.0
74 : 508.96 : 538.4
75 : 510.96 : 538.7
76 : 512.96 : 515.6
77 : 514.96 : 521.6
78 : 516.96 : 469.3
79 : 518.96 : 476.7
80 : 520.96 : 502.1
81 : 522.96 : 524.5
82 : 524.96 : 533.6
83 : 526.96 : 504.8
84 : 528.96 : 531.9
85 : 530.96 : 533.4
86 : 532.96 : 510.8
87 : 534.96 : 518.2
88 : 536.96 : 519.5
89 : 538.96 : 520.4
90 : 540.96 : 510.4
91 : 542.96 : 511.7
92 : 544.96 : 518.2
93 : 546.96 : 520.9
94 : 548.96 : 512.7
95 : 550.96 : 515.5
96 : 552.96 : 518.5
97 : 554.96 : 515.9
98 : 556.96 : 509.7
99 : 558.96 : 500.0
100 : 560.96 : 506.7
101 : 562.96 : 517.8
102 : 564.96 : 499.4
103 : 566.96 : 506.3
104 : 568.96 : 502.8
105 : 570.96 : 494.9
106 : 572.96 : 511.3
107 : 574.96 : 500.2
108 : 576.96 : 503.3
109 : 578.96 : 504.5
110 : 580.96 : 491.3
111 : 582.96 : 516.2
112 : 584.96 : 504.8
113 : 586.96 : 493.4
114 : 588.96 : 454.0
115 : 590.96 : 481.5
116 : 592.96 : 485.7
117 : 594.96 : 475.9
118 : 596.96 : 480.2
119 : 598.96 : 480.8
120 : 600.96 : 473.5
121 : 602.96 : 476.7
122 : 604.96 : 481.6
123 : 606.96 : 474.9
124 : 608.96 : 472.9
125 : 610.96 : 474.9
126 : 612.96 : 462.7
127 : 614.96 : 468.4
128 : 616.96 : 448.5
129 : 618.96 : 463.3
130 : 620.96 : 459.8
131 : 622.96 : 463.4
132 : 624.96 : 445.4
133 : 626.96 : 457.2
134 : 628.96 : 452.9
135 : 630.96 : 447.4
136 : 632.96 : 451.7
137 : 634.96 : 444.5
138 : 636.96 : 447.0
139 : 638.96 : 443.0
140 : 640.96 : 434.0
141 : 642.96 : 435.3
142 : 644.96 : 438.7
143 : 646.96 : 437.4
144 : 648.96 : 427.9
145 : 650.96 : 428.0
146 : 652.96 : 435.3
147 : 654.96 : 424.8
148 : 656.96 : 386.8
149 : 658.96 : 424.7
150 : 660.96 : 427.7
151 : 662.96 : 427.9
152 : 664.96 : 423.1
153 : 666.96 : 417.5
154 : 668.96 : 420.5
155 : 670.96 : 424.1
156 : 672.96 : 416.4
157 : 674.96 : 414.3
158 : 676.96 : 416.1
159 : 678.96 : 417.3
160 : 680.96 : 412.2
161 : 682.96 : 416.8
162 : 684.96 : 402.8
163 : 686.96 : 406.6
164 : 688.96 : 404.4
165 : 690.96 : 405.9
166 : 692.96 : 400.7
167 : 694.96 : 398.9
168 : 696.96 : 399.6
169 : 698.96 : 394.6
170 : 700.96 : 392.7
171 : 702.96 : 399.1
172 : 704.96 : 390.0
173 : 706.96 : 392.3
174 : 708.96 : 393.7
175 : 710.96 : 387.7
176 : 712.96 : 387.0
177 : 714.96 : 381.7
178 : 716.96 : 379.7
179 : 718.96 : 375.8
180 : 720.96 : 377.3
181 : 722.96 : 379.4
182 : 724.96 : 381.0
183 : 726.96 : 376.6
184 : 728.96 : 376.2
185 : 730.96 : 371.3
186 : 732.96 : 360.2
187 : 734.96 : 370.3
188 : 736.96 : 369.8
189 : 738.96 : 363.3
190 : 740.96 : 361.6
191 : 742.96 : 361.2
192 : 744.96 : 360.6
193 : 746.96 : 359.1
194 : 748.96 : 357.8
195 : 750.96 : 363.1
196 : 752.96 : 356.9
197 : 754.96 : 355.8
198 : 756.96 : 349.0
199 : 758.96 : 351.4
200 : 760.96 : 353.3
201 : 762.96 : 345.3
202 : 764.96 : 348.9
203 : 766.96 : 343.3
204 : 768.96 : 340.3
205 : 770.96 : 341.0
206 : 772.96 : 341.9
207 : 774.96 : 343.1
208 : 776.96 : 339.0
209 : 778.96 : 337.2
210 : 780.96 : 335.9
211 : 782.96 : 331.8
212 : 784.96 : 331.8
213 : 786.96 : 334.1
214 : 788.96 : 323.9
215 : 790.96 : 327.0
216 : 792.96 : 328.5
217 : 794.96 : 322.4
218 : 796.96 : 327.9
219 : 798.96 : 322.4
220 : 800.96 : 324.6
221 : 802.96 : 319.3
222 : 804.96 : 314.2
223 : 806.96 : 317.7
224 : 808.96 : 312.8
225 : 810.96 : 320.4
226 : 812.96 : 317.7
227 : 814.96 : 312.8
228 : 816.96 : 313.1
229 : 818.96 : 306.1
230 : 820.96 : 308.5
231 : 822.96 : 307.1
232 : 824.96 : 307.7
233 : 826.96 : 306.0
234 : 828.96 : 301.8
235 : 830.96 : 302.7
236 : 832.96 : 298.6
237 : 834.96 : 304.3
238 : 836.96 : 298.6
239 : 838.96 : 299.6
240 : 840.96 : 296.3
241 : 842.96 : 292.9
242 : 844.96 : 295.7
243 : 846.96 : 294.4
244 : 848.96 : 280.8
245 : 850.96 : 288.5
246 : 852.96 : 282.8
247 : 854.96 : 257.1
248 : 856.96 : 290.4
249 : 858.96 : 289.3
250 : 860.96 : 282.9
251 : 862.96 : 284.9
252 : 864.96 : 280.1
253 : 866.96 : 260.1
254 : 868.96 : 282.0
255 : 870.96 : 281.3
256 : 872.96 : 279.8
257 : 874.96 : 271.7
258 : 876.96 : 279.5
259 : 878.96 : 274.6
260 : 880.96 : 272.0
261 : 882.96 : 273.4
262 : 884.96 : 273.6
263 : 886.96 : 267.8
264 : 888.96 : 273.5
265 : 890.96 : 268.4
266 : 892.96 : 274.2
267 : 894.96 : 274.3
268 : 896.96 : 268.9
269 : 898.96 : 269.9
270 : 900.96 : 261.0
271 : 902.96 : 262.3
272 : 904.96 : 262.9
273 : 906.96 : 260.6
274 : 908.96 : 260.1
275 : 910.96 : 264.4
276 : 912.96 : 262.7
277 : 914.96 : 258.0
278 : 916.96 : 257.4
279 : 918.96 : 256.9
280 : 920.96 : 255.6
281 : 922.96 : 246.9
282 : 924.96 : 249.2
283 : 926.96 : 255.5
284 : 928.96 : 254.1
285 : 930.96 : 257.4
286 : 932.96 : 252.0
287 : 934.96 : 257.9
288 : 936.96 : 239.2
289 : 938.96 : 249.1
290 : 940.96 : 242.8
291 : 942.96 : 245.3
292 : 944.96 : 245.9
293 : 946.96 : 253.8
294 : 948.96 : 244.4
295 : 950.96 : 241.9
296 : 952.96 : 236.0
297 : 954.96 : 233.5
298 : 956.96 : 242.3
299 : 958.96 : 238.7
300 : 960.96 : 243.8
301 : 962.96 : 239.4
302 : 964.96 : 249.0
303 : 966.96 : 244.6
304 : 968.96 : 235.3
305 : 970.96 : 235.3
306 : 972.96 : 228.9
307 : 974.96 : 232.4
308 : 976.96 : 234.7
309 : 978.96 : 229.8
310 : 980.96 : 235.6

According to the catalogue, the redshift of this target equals 0.000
